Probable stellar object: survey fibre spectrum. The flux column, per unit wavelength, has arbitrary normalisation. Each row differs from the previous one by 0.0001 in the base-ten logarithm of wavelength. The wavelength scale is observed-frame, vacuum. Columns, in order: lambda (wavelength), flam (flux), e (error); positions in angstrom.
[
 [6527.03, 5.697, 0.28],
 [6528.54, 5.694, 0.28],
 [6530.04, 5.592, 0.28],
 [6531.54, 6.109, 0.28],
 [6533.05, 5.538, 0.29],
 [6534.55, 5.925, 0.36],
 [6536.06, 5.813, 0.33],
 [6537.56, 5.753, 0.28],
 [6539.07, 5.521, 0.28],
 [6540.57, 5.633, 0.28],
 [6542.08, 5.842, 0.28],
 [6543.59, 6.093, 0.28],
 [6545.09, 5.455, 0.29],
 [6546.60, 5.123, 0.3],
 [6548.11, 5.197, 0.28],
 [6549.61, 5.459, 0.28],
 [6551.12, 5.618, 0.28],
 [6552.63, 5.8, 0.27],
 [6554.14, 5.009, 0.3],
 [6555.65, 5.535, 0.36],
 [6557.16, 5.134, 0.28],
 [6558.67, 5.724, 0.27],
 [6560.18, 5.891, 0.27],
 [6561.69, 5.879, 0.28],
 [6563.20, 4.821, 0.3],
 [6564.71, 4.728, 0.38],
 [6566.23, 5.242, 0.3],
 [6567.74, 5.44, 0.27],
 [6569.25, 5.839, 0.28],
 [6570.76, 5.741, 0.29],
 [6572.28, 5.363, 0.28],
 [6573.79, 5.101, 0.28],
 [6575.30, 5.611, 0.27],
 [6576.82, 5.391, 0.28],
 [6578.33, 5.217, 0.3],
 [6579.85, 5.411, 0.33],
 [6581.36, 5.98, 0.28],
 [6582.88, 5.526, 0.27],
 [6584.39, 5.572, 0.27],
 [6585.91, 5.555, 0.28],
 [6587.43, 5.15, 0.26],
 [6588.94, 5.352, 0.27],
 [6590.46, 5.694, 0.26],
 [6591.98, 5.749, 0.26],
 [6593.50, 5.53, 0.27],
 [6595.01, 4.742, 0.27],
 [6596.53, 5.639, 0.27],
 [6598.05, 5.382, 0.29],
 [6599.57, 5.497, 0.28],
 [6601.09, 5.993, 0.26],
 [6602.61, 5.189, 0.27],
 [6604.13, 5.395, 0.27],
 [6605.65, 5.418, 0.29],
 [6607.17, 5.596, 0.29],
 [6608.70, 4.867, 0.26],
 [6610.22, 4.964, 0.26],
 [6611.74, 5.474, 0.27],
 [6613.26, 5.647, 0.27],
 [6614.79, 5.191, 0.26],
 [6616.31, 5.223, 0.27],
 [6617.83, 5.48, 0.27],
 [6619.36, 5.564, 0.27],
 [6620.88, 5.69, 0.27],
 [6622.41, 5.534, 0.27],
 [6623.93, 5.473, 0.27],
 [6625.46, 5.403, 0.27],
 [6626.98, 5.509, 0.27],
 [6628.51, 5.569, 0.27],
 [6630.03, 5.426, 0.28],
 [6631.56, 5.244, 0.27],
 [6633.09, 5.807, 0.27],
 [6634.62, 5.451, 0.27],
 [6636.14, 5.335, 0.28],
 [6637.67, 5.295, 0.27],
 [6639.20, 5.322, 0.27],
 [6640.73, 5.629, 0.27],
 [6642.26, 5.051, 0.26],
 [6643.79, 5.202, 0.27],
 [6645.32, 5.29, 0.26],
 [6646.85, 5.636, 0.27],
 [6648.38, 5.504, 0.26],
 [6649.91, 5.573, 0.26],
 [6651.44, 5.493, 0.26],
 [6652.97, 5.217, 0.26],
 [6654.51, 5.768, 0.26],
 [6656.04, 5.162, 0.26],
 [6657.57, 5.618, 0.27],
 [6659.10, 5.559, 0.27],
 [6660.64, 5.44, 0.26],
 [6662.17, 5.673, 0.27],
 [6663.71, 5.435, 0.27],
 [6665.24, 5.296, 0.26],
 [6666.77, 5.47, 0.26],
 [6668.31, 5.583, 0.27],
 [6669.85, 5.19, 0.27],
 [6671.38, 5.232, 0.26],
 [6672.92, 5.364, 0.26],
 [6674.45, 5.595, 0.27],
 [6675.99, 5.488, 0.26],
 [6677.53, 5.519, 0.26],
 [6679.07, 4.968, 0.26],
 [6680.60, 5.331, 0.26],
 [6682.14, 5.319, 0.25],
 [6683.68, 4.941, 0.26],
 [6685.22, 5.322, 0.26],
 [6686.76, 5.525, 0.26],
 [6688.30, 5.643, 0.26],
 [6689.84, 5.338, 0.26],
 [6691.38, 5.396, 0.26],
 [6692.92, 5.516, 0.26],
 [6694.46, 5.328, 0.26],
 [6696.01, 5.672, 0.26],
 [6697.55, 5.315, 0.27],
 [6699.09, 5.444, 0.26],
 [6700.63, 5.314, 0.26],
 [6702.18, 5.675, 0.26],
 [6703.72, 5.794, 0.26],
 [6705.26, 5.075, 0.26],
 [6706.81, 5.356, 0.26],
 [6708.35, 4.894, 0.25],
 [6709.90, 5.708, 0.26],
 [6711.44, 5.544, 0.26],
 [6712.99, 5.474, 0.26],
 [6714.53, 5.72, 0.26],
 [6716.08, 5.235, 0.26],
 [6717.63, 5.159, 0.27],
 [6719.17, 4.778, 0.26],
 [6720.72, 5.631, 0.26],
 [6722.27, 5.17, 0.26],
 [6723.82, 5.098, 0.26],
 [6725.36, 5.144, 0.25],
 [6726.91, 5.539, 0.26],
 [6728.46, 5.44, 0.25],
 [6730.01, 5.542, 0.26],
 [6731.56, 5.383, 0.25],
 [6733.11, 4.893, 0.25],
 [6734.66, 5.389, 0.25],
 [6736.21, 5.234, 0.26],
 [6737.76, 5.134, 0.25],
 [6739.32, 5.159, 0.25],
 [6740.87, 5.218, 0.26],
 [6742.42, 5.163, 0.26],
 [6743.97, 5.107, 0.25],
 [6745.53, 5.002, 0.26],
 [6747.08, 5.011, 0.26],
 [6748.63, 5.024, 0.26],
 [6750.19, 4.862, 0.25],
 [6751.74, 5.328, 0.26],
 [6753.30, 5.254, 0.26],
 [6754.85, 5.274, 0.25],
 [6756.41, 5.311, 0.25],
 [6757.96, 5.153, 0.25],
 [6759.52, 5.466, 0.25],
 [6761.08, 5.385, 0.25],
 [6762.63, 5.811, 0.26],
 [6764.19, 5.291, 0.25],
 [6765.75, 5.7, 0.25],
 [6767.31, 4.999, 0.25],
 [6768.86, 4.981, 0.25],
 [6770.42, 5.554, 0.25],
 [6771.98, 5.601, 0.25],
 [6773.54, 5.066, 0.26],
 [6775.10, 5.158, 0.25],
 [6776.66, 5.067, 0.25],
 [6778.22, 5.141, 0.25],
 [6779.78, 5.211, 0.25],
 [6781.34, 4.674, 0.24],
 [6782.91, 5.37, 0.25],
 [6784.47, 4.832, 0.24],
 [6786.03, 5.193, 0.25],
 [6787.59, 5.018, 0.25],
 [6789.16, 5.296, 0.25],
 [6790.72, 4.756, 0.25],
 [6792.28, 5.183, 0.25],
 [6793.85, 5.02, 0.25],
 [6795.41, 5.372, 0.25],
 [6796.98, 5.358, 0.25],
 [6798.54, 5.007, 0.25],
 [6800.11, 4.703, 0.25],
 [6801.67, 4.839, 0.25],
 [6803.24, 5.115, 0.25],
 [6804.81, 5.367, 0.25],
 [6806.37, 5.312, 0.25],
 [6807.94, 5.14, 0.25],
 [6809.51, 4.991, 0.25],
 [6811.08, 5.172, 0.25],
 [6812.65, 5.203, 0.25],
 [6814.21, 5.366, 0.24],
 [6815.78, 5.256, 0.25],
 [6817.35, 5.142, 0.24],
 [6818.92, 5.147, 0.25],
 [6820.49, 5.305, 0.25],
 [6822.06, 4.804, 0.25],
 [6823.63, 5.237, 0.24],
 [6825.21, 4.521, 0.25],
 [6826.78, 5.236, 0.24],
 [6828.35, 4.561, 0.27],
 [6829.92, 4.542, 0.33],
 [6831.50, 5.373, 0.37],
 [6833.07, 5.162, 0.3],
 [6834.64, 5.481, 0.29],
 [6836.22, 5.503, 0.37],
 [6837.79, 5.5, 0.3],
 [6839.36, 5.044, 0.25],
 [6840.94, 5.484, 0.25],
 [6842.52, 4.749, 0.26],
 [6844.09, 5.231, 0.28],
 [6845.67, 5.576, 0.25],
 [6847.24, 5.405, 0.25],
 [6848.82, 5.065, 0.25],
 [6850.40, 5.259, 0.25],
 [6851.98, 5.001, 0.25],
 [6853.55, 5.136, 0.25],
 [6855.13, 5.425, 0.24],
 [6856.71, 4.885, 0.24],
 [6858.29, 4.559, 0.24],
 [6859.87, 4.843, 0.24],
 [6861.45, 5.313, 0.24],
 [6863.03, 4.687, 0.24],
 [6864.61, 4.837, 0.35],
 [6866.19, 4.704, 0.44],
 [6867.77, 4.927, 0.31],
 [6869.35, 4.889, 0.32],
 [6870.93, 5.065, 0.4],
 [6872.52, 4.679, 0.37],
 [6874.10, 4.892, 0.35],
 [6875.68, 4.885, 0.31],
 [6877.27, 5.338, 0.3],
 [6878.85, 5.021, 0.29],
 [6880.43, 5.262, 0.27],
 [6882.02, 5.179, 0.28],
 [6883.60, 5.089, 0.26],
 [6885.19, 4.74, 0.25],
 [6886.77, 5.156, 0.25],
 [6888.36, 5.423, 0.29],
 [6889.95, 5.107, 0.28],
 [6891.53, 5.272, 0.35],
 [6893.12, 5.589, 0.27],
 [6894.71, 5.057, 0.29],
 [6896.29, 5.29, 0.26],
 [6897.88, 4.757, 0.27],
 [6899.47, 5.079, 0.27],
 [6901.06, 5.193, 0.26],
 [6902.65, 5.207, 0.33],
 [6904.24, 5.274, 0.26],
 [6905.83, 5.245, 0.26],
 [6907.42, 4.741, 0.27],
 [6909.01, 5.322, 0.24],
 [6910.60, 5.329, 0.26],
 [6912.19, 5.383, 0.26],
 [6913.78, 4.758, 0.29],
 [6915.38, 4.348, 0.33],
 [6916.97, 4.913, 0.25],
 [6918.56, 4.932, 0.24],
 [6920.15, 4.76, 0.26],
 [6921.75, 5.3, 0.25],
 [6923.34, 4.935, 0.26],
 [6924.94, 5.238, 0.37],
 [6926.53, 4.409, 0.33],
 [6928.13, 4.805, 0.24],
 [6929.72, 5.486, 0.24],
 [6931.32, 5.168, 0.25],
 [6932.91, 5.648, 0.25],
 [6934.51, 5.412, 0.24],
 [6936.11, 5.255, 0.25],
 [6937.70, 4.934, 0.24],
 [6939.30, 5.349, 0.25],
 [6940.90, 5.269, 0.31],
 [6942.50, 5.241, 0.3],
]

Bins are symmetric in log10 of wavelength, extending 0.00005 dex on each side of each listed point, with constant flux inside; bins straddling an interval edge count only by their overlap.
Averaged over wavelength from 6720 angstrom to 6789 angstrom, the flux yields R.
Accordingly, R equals 5.23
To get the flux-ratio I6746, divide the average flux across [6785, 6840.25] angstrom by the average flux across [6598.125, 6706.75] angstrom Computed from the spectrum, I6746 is 0.94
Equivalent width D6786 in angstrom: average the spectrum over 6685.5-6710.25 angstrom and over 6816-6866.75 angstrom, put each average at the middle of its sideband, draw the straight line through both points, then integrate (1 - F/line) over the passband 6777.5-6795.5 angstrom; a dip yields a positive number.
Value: 0.5 angstrom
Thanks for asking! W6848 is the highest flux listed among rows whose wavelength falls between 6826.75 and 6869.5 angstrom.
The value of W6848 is 5.576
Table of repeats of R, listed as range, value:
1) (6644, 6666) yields 5.47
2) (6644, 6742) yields 5.38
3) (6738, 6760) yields 5.16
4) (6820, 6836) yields 5.03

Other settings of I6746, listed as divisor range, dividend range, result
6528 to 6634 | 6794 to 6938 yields 0.93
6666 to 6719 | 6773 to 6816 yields 0.95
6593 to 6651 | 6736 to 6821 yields 0.96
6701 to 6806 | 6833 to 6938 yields 0.97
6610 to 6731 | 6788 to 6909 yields 0.94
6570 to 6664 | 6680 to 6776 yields 0.98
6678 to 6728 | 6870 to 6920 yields 0.95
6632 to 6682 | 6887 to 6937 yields 0.94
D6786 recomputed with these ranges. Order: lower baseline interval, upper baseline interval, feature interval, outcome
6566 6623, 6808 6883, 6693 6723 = -0.6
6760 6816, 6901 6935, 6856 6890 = 0.9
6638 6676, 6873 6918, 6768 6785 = 0.4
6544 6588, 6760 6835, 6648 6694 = -0.9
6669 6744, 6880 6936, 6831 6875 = 0.7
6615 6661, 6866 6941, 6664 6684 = 0.2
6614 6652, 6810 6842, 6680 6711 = -0.3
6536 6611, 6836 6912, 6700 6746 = -0.1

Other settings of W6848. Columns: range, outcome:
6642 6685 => 5.768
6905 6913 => 5.383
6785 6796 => 5.372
